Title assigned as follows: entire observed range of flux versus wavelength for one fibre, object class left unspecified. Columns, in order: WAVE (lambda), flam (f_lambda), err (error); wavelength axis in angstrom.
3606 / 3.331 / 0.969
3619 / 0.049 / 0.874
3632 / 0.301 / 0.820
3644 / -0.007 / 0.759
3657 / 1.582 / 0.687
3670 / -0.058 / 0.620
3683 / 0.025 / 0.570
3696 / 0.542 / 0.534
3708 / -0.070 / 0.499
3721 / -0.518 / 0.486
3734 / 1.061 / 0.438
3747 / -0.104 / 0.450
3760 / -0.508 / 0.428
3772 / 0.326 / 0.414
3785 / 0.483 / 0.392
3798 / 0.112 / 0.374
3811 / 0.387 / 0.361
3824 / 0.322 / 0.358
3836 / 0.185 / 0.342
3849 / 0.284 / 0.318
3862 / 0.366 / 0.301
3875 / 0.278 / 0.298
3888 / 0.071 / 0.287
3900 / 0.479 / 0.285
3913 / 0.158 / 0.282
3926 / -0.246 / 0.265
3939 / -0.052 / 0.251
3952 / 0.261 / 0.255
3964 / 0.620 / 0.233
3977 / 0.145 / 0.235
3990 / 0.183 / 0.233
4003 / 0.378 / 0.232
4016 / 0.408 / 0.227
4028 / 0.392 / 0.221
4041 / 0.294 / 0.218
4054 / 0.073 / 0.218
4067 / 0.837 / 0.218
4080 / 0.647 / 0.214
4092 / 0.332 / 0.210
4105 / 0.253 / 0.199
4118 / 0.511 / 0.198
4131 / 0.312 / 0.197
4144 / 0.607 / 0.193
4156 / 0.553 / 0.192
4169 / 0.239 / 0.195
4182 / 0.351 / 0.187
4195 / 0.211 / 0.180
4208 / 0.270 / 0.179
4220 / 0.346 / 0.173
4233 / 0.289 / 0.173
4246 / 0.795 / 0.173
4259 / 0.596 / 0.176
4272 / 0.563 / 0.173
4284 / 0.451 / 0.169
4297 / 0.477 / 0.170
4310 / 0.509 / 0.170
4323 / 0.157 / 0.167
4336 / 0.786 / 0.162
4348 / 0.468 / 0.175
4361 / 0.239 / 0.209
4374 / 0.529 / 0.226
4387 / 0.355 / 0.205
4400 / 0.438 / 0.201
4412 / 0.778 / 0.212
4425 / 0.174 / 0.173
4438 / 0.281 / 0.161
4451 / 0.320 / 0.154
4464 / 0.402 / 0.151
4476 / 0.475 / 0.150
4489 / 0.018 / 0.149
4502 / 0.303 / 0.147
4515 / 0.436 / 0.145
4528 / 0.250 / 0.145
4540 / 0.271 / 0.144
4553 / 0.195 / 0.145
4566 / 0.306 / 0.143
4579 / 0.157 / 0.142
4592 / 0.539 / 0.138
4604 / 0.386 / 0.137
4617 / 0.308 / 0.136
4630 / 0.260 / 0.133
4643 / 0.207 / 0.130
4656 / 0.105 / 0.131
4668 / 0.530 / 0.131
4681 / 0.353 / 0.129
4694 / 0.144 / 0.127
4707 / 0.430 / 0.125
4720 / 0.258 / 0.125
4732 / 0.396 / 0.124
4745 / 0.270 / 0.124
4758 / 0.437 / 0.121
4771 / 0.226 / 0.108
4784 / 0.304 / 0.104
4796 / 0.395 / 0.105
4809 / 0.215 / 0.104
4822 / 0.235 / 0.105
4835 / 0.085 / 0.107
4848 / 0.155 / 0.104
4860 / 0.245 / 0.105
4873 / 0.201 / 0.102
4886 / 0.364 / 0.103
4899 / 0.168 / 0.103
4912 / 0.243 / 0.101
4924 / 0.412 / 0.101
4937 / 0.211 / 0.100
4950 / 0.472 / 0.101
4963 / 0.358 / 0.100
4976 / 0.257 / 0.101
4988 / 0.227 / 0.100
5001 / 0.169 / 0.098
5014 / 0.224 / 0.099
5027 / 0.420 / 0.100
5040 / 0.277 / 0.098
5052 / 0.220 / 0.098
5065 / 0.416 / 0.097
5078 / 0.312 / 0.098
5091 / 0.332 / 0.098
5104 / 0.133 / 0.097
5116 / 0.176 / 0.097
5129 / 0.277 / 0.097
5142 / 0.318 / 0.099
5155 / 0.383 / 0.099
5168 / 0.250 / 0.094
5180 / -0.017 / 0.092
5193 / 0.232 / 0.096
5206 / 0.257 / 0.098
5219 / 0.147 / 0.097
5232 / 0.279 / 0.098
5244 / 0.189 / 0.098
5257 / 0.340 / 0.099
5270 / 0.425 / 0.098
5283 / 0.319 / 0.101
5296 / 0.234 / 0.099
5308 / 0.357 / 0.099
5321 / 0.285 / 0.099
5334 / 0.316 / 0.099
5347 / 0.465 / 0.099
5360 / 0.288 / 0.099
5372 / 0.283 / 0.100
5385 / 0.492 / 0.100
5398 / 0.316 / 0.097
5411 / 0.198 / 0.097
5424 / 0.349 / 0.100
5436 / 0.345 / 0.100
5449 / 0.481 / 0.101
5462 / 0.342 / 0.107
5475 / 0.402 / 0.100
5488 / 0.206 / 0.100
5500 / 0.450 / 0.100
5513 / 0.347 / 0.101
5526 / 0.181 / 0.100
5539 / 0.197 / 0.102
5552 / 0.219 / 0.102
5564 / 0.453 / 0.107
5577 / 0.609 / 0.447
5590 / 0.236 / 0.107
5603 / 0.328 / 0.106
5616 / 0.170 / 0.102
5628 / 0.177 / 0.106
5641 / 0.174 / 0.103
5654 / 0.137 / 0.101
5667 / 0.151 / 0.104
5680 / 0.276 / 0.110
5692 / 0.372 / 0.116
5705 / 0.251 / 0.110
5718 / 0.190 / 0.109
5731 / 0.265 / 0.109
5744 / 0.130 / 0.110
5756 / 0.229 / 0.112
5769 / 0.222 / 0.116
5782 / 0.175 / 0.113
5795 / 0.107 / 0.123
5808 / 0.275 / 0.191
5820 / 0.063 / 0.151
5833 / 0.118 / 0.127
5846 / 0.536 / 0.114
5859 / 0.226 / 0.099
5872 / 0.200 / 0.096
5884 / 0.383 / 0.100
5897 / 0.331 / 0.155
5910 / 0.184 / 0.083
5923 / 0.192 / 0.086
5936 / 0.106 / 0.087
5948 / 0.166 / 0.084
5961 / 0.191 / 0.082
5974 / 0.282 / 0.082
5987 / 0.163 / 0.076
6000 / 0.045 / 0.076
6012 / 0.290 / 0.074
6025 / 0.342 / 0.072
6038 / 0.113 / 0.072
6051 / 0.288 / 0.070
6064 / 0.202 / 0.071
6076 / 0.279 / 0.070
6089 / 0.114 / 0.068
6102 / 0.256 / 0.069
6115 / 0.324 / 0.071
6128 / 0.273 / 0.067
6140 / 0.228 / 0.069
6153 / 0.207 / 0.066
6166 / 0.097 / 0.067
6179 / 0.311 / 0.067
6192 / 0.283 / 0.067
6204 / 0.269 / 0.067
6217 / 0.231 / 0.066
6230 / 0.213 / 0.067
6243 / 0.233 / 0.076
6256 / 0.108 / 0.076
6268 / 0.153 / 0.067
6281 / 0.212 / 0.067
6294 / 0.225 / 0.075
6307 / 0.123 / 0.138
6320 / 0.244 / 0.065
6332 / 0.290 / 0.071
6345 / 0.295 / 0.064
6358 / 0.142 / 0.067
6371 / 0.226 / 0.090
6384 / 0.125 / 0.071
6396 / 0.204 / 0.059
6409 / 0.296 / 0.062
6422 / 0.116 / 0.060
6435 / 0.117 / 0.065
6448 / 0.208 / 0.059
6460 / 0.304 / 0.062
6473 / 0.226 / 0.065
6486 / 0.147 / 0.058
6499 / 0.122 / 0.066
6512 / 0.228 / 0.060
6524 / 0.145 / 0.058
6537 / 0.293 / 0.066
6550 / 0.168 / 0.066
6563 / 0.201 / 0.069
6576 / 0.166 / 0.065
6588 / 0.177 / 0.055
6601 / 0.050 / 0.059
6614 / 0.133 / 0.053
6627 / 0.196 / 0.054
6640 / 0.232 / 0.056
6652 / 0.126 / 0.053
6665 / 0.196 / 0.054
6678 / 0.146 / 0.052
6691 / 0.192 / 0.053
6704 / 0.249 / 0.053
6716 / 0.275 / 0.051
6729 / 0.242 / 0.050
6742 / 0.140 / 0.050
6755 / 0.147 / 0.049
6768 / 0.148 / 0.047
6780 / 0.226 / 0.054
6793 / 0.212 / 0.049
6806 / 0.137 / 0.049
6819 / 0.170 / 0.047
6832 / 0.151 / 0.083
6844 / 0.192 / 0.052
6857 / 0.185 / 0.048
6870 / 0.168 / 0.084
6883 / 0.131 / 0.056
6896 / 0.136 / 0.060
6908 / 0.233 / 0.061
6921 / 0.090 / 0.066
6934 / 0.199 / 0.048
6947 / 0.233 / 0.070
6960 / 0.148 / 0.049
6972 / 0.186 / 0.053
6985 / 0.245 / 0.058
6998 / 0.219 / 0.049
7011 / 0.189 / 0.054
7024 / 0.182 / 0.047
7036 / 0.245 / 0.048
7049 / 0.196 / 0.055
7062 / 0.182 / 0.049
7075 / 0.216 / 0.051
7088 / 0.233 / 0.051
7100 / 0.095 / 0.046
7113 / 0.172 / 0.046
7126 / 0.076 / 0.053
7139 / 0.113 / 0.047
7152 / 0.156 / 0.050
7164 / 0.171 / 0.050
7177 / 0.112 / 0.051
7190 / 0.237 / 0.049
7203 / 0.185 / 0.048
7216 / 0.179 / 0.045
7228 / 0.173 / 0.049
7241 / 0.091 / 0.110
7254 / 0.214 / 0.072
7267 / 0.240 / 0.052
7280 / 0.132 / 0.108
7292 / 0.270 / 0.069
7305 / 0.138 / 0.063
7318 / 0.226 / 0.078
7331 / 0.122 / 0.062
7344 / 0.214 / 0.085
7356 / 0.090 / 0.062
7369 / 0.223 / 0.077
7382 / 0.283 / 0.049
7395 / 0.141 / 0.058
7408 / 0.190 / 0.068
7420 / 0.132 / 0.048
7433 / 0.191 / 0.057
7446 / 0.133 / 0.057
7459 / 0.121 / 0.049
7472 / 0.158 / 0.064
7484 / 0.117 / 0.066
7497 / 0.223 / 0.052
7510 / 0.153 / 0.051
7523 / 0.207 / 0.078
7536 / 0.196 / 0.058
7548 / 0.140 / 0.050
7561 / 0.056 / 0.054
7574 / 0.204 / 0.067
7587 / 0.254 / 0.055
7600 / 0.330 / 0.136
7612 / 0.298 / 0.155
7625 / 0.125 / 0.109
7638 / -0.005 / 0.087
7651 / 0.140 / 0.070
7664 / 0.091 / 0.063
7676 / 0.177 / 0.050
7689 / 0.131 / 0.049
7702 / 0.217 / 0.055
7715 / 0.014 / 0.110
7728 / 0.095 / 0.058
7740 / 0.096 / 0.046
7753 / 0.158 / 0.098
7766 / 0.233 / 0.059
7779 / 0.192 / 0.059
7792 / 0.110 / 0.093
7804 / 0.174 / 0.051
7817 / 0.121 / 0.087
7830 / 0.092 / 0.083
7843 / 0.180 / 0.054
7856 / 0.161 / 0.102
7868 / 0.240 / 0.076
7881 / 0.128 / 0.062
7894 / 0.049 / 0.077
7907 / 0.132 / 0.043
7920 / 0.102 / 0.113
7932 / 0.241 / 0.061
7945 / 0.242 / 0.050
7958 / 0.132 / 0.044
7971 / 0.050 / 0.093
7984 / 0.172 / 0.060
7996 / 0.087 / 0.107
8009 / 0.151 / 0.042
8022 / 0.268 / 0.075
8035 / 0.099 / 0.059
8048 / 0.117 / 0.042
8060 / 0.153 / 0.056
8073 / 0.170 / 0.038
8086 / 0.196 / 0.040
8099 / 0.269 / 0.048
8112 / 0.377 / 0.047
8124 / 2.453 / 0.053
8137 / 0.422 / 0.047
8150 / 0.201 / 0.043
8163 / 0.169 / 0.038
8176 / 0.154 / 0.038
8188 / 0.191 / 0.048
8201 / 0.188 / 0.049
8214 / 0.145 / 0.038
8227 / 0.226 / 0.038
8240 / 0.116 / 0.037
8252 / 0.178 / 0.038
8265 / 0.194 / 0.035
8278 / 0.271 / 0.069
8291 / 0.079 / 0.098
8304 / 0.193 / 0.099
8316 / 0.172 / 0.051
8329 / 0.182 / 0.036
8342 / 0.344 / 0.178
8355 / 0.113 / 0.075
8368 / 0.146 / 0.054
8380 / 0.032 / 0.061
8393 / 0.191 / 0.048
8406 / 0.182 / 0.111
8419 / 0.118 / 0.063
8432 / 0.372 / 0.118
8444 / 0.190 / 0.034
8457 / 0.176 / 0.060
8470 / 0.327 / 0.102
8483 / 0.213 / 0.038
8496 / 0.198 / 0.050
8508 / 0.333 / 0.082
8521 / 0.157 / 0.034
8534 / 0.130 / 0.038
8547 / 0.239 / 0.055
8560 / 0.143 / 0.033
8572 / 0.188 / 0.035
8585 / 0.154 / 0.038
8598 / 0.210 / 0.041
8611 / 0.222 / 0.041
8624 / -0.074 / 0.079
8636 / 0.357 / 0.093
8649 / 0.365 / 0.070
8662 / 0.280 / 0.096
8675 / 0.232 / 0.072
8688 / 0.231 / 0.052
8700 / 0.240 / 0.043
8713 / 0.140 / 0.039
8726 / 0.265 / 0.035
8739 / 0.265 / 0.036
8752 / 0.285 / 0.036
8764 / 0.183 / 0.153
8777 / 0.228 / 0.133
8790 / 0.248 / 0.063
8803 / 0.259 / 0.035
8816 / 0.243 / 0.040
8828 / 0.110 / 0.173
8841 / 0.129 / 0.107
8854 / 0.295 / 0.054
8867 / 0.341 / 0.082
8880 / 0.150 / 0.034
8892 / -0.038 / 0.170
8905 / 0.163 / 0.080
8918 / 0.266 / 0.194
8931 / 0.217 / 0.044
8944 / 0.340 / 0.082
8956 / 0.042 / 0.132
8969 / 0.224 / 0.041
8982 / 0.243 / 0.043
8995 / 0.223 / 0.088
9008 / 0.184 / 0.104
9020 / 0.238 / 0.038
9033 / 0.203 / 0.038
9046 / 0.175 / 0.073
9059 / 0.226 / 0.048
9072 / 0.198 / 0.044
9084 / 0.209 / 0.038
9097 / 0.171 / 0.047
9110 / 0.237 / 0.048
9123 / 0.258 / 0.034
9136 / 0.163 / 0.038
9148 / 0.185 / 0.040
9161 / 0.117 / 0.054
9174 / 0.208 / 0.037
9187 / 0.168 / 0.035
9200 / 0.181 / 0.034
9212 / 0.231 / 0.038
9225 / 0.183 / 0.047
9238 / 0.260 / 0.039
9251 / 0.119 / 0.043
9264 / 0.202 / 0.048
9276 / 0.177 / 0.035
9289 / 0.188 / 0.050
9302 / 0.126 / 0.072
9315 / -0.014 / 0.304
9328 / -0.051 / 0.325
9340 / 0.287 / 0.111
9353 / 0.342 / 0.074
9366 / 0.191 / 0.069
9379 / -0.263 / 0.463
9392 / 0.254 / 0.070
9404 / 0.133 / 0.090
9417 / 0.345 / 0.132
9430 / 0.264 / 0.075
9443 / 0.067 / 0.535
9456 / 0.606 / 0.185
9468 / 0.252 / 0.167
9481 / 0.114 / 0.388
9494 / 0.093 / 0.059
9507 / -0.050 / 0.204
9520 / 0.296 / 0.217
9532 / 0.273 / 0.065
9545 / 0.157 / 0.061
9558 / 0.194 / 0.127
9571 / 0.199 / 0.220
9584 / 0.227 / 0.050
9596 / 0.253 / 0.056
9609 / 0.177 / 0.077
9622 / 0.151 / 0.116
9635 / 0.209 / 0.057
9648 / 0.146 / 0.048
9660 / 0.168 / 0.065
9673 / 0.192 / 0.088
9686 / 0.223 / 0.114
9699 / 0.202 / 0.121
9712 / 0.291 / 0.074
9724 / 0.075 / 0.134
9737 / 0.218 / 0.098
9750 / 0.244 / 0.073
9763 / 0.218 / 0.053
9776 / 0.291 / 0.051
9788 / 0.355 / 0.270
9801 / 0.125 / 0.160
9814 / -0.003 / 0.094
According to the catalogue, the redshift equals 1.18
